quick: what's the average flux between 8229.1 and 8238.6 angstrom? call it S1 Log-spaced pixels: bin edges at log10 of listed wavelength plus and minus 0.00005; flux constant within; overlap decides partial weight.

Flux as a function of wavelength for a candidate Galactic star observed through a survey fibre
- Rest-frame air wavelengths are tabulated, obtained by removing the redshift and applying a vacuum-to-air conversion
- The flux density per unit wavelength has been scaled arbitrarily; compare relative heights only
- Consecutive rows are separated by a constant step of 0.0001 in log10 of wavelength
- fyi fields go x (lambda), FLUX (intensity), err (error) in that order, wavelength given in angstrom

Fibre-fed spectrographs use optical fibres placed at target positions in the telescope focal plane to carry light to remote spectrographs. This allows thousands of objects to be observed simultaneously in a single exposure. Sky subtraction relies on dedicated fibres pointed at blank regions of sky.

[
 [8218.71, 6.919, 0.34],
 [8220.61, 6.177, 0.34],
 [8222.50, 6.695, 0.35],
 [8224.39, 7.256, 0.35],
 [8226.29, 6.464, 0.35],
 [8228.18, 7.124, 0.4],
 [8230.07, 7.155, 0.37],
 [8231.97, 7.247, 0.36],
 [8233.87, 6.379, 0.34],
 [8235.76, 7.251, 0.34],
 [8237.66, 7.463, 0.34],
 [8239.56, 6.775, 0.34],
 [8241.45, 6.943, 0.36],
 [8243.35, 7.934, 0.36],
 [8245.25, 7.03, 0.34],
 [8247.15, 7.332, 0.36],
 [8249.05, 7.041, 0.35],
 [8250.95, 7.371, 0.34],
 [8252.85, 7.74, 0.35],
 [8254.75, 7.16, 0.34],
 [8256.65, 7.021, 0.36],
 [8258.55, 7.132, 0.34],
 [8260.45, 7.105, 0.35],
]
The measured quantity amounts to 7.1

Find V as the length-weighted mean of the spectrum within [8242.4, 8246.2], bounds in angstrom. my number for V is 7.48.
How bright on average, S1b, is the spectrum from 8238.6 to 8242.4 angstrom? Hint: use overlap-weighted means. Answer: 6.87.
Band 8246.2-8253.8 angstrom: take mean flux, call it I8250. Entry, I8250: 7.37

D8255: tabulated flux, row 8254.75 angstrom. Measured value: 7.16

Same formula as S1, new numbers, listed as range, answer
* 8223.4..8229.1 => 6.95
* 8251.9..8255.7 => 7.45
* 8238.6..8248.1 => 7.2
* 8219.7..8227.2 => 6.65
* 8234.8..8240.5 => 7.16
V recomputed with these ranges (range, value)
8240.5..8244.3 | 7.45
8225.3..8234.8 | 6.87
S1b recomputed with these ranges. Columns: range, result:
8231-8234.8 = 6.8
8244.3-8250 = 7.13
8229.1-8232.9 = 7.2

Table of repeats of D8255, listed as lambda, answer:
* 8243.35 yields 7.934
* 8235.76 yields 7.251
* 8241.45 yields 6.943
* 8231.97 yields 7.247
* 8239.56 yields 6.775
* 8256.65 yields 7.021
